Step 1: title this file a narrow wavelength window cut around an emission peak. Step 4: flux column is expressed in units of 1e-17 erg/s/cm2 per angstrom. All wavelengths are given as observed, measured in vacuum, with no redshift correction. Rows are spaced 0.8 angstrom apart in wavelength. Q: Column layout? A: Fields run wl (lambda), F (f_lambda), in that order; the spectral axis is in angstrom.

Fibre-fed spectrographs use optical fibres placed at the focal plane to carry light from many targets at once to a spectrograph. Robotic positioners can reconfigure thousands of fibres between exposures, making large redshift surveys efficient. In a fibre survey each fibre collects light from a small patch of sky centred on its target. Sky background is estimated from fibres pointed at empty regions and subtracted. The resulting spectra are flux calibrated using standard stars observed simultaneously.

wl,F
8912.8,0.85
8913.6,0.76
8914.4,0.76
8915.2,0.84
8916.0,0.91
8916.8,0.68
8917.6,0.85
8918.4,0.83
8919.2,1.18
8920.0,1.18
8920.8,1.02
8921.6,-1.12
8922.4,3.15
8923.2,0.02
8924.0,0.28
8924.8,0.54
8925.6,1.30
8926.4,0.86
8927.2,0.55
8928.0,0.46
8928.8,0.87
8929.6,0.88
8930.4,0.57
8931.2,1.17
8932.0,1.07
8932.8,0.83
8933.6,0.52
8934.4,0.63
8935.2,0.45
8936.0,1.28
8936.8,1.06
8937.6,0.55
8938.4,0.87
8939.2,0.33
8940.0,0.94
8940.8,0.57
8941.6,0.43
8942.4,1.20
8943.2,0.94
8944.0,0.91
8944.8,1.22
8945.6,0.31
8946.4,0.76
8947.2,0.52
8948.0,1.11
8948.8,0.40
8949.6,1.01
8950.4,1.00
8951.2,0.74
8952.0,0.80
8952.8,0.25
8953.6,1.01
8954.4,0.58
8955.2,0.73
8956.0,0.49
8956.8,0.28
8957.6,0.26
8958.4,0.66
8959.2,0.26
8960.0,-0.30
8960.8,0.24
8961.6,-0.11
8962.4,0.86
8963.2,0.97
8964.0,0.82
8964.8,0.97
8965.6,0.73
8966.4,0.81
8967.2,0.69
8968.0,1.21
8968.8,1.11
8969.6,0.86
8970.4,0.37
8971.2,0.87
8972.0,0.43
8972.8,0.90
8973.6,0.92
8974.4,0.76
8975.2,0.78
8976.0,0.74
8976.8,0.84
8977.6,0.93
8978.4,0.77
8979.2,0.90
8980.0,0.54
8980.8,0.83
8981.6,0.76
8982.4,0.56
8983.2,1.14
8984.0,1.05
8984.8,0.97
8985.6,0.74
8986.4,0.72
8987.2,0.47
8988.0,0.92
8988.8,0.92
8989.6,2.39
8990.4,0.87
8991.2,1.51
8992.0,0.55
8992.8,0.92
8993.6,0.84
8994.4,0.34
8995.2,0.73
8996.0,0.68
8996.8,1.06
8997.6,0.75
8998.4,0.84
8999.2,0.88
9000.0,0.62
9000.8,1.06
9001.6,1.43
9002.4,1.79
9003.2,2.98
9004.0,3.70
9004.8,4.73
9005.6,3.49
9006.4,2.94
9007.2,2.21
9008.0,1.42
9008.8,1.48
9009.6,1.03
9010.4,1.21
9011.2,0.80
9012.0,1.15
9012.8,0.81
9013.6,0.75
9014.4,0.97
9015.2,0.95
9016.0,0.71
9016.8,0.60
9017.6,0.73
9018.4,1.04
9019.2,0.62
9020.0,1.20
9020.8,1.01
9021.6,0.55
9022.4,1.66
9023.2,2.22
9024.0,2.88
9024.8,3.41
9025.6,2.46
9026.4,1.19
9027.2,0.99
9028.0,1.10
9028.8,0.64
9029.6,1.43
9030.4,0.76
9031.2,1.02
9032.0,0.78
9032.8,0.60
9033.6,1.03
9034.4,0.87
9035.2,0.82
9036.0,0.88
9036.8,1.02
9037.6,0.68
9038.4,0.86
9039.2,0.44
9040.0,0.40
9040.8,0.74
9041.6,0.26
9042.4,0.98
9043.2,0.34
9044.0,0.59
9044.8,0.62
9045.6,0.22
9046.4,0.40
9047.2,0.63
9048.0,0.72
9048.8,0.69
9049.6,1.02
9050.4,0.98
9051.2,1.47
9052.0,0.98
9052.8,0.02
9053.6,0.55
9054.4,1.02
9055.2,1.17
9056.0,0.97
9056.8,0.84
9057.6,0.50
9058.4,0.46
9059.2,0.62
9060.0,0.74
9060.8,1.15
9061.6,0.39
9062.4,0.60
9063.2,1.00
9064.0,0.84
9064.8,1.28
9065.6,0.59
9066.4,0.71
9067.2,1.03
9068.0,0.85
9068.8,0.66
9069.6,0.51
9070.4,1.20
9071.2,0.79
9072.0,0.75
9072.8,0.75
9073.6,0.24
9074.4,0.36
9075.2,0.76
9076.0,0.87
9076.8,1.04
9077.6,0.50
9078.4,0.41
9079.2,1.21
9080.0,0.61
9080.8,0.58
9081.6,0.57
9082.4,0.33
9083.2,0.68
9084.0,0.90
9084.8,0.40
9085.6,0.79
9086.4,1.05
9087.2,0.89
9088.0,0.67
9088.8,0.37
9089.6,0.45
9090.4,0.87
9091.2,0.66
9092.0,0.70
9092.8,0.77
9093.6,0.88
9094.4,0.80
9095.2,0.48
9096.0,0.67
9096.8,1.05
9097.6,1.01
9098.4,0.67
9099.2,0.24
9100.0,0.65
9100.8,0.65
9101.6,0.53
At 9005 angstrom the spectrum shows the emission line [S II] 6716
